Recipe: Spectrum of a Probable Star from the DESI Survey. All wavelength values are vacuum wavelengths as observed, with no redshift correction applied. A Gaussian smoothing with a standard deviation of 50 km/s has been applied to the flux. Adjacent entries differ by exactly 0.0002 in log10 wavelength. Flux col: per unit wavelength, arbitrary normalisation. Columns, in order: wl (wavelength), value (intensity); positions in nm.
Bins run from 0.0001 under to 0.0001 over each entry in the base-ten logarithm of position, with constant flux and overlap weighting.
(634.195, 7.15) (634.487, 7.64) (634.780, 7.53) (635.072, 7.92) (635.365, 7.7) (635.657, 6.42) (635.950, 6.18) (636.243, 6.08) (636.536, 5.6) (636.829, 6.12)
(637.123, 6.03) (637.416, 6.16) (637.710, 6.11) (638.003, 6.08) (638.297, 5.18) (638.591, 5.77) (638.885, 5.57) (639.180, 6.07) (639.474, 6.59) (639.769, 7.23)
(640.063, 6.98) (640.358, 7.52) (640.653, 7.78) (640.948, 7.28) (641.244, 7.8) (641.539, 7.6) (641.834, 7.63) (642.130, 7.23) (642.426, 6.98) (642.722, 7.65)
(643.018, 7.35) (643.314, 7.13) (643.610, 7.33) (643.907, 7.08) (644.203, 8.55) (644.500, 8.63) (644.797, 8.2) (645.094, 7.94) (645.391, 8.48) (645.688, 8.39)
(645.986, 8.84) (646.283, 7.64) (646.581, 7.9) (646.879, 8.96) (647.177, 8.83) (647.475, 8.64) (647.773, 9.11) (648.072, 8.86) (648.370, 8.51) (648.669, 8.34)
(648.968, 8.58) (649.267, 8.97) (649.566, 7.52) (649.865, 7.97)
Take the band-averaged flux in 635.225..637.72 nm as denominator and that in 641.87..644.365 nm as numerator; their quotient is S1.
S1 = 1.18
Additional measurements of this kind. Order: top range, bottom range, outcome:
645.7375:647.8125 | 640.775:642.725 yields 1.15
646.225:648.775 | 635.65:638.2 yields 1.42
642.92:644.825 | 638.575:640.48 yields 1.18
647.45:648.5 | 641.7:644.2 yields 1.19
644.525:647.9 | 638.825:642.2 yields 1.18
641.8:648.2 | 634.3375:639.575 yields 1.27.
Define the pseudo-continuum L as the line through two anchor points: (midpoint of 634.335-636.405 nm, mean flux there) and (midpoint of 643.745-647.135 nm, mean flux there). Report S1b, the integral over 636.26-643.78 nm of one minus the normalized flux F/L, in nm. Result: 0.87 nm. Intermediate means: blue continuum 7.06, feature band 6.74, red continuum 8.25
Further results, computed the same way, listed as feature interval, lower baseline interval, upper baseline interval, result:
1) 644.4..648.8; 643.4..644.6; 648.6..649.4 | -0.12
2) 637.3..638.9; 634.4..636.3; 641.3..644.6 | 0.32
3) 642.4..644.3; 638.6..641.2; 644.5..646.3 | 0.08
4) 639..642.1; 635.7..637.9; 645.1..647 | -0.11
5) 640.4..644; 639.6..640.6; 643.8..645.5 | 0.13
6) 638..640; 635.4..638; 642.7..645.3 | 0.17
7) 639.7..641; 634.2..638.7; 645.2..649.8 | -0.04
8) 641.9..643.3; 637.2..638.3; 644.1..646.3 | 0.04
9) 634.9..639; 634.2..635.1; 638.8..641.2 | 0.61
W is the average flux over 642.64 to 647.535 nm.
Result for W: 8.09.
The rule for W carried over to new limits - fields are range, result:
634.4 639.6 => 6.36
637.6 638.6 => 5.78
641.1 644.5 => 7.54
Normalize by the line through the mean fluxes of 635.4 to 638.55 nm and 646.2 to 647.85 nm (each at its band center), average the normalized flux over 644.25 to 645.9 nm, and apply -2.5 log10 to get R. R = -0.04 mag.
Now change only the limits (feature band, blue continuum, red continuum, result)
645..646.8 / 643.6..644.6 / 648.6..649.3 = -0.007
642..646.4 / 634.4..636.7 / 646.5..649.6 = 0.034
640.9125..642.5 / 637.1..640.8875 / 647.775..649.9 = -0.070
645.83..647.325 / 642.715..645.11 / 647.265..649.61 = -0.021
